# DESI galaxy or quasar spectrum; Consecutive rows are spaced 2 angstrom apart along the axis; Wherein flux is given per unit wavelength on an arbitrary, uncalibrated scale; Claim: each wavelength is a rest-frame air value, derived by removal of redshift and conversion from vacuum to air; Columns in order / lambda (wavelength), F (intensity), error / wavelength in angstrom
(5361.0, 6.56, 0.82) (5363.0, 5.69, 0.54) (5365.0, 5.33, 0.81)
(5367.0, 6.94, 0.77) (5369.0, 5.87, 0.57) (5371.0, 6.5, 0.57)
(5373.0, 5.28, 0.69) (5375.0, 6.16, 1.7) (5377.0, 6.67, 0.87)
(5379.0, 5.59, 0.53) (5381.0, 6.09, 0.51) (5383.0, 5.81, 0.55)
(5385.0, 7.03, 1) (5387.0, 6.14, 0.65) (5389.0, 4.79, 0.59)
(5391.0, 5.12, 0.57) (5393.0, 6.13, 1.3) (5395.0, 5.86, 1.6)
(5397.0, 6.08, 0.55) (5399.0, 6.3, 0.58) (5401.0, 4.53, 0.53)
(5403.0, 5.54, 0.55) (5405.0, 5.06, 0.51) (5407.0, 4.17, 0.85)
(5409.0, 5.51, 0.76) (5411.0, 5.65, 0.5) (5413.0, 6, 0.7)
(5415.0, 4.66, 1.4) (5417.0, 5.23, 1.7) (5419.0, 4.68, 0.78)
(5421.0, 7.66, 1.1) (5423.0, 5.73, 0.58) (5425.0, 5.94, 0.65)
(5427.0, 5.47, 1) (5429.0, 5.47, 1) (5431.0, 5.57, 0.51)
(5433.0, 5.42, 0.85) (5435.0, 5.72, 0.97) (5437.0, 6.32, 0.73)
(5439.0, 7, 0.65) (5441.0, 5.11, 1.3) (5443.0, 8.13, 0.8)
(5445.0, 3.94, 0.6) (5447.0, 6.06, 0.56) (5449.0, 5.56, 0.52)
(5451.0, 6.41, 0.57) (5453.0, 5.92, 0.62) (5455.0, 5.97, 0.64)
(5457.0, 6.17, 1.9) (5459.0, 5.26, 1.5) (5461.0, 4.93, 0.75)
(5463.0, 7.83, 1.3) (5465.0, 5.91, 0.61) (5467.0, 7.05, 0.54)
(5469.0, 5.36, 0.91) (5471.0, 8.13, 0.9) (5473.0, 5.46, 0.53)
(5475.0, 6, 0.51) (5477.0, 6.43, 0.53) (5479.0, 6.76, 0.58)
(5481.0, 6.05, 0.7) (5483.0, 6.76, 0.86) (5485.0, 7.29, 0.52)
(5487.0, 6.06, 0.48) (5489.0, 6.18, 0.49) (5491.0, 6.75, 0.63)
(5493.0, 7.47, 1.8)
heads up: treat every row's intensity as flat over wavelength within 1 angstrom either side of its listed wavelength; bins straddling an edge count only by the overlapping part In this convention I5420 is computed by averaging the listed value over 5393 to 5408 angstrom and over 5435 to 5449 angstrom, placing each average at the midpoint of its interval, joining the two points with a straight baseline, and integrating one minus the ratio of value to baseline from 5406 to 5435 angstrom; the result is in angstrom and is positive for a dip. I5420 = 1.0 angstrom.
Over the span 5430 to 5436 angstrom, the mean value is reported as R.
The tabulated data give 5.57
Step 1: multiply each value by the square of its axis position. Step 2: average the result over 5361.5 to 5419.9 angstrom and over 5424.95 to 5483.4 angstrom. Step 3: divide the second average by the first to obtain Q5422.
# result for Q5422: 1.09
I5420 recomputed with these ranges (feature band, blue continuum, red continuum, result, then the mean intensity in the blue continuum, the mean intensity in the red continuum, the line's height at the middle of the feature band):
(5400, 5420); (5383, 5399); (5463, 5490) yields 3.1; 5.9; 6.47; 6.03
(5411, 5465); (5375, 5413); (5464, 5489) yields 2.1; 5.69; 6.43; 6.08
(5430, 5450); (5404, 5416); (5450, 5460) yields -0.7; 5.17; 5.95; 5.69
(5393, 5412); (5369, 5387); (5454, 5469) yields 2.1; 6.13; 6.11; 6.12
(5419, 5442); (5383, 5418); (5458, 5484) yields -0.1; 5.53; 6.3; 5.86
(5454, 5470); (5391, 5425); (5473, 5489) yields 0.3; 5.55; 6.4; 6.18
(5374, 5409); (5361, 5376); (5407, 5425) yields 0.6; 6.01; 5.57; 5.8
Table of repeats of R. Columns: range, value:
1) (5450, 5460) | 5.95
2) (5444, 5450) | 5.19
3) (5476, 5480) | 6.59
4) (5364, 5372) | 6.16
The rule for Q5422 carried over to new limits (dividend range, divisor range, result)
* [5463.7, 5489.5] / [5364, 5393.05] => 1.12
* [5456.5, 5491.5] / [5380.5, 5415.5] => 1.17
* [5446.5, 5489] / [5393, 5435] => 1.15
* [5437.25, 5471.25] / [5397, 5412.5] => 1.17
